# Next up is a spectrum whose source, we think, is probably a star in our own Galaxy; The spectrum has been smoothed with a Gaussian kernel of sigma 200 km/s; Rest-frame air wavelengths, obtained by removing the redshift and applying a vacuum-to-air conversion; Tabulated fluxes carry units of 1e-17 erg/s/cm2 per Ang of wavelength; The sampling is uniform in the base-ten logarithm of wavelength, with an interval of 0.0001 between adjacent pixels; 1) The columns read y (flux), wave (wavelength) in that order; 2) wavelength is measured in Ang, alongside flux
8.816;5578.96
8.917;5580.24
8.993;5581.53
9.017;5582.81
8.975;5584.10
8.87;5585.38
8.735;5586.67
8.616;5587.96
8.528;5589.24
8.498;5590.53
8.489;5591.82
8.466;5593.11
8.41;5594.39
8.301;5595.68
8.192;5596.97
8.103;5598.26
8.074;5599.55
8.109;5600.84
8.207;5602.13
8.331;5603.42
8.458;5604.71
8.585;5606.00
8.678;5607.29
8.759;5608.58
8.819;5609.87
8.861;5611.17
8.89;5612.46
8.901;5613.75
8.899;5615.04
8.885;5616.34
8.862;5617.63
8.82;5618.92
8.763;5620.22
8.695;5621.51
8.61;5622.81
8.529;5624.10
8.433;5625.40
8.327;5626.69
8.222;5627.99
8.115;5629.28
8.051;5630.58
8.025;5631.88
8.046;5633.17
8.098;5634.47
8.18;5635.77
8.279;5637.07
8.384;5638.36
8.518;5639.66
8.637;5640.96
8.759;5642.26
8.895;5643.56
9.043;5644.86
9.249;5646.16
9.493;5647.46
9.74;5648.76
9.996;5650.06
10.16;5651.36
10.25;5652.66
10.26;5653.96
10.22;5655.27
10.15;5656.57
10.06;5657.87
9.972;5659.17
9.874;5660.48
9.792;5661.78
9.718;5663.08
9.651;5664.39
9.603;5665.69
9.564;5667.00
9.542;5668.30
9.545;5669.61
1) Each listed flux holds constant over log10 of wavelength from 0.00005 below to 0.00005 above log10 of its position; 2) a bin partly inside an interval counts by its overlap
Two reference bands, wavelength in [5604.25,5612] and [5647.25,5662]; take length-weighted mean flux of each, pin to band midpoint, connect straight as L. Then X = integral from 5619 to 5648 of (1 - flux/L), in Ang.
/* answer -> 2.77 Ang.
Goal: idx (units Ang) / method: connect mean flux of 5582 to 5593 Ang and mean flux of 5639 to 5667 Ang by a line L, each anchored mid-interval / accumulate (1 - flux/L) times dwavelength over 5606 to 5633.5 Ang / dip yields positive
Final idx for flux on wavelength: 1.7 Ang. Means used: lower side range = 8.71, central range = 8.59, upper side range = 9.62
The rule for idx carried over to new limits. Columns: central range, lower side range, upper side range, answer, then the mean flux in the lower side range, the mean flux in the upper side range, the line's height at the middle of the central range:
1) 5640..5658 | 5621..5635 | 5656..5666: -0.6 Ang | 8.28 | 9.86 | 9.29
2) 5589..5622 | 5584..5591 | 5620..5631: 0.0 Ang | 8.69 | 8.41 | 8.56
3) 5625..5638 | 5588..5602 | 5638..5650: 1.0 Ang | 8.33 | 9.03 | 8.85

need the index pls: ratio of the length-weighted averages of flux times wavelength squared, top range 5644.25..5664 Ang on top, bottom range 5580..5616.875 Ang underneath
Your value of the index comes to 1.2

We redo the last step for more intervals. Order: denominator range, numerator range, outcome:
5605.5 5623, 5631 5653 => 1.02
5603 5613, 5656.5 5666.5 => 1.15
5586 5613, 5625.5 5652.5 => 1.05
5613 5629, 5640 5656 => 1.11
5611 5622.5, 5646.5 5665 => 1.14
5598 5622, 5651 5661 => 1.19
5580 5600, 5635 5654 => 1.09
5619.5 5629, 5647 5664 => 1.19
